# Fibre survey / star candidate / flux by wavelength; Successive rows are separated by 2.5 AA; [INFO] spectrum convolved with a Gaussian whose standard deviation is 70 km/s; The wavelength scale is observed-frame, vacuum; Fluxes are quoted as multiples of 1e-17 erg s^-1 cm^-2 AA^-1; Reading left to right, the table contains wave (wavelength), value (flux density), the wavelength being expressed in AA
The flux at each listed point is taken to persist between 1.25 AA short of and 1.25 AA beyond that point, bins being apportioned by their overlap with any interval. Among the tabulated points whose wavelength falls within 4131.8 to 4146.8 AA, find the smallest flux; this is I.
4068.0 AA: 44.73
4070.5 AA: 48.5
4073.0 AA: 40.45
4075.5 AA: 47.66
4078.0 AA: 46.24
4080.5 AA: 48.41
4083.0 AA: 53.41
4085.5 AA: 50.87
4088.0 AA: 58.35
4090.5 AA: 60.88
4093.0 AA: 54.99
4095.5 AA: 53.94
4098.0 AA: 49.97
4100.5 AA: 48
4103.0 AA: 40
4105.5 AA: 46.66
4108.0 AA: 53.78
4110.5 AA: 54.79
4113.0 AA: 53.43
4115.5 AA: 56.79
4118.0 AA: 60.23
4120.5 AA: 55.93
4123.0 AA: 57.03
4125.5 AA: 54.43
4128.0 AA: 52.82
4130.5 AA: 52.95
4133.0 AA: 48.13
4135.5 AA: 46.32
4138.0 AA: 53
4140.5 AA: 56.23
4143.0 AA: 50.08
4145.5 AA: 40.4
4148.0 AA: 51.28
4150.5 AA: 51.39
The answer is 40.4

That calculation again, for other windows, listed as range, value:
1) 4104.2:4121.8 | 46.66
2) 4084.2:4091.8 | 50.87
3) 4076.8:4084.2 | 46.24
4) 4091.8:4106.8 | 40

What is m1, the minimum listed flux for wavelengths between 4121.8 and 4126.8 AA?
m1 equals 54.43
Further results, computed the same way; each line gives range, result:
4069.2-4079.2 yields 40.45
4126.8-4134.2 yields 48.13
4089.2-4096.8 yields 53.94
